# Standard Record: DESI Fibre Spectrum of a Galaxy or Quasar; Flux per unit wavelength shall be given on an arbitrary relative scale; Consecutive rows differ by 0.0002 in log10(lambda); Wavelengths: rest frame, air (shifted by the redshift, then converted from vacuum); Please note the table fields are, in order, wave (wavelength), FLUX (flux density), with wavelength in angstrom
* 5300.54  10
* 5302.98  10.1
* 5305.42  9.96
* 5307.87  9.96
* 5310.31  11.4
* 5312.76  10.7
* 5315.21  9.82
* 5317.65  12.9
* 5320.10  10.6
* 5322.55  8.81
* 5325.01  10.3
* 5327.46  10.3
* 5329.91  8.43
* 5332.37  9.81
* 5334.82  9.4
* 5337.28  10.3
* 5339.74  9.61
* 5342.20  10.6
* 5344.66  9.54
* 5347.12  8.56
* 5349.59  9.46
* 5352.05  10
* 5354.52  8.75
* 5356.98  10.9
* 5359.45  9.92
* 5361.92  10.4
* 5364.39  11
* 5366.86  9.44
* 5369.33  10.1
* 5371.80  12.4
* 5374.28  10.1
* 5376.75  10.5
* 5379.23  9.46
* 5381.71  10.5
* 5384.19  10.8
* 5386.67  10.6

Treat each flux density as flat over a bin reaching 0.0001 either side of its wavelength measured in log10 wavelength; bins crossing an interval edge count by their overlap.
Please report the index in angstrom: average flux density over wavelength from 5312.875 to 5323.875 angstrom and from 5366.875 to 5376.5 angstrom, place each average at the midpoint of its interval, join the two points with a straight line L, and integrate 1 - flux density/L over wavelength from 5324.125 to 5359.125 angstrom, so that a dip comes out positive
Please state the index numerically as 2.9 angstrom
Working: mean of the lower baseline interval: 10.5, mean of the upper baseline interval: 10.7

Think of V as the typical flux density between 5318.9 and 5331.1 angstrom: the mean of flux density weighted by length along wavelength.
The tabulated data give 9.69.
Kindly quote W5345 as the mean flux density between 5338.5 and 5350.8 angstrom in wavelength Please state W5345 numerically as 9.55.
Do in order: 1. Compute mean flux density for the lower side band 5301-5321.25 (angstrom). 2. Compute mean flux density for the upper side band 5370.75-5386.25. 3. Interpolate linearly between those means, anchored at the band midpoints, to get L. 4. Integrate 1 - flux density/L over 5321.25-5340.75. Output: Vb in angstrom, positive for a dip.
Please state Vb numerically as 1.9 angstrom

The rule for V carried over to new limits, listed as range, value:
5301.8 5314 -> 10.4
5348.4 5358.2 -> 9.78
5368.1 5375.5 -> 10.9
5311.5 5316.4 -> 10.3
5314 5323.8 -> 10.5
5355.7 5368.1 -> 10.3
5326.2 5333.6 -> 9.53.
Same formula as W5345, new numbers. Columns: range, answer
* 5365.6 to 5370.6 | 9.81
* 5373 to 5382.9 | 10.1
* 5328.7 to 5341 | 9.51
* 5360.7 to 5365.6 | 10.7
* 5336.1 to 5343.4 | 10.2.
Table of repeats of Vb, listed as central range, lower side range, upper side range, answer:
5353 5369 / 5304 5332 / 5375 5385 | 0.33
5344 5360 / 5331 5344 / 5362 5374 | 1.07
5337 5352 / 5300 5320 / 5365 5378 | 1.29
